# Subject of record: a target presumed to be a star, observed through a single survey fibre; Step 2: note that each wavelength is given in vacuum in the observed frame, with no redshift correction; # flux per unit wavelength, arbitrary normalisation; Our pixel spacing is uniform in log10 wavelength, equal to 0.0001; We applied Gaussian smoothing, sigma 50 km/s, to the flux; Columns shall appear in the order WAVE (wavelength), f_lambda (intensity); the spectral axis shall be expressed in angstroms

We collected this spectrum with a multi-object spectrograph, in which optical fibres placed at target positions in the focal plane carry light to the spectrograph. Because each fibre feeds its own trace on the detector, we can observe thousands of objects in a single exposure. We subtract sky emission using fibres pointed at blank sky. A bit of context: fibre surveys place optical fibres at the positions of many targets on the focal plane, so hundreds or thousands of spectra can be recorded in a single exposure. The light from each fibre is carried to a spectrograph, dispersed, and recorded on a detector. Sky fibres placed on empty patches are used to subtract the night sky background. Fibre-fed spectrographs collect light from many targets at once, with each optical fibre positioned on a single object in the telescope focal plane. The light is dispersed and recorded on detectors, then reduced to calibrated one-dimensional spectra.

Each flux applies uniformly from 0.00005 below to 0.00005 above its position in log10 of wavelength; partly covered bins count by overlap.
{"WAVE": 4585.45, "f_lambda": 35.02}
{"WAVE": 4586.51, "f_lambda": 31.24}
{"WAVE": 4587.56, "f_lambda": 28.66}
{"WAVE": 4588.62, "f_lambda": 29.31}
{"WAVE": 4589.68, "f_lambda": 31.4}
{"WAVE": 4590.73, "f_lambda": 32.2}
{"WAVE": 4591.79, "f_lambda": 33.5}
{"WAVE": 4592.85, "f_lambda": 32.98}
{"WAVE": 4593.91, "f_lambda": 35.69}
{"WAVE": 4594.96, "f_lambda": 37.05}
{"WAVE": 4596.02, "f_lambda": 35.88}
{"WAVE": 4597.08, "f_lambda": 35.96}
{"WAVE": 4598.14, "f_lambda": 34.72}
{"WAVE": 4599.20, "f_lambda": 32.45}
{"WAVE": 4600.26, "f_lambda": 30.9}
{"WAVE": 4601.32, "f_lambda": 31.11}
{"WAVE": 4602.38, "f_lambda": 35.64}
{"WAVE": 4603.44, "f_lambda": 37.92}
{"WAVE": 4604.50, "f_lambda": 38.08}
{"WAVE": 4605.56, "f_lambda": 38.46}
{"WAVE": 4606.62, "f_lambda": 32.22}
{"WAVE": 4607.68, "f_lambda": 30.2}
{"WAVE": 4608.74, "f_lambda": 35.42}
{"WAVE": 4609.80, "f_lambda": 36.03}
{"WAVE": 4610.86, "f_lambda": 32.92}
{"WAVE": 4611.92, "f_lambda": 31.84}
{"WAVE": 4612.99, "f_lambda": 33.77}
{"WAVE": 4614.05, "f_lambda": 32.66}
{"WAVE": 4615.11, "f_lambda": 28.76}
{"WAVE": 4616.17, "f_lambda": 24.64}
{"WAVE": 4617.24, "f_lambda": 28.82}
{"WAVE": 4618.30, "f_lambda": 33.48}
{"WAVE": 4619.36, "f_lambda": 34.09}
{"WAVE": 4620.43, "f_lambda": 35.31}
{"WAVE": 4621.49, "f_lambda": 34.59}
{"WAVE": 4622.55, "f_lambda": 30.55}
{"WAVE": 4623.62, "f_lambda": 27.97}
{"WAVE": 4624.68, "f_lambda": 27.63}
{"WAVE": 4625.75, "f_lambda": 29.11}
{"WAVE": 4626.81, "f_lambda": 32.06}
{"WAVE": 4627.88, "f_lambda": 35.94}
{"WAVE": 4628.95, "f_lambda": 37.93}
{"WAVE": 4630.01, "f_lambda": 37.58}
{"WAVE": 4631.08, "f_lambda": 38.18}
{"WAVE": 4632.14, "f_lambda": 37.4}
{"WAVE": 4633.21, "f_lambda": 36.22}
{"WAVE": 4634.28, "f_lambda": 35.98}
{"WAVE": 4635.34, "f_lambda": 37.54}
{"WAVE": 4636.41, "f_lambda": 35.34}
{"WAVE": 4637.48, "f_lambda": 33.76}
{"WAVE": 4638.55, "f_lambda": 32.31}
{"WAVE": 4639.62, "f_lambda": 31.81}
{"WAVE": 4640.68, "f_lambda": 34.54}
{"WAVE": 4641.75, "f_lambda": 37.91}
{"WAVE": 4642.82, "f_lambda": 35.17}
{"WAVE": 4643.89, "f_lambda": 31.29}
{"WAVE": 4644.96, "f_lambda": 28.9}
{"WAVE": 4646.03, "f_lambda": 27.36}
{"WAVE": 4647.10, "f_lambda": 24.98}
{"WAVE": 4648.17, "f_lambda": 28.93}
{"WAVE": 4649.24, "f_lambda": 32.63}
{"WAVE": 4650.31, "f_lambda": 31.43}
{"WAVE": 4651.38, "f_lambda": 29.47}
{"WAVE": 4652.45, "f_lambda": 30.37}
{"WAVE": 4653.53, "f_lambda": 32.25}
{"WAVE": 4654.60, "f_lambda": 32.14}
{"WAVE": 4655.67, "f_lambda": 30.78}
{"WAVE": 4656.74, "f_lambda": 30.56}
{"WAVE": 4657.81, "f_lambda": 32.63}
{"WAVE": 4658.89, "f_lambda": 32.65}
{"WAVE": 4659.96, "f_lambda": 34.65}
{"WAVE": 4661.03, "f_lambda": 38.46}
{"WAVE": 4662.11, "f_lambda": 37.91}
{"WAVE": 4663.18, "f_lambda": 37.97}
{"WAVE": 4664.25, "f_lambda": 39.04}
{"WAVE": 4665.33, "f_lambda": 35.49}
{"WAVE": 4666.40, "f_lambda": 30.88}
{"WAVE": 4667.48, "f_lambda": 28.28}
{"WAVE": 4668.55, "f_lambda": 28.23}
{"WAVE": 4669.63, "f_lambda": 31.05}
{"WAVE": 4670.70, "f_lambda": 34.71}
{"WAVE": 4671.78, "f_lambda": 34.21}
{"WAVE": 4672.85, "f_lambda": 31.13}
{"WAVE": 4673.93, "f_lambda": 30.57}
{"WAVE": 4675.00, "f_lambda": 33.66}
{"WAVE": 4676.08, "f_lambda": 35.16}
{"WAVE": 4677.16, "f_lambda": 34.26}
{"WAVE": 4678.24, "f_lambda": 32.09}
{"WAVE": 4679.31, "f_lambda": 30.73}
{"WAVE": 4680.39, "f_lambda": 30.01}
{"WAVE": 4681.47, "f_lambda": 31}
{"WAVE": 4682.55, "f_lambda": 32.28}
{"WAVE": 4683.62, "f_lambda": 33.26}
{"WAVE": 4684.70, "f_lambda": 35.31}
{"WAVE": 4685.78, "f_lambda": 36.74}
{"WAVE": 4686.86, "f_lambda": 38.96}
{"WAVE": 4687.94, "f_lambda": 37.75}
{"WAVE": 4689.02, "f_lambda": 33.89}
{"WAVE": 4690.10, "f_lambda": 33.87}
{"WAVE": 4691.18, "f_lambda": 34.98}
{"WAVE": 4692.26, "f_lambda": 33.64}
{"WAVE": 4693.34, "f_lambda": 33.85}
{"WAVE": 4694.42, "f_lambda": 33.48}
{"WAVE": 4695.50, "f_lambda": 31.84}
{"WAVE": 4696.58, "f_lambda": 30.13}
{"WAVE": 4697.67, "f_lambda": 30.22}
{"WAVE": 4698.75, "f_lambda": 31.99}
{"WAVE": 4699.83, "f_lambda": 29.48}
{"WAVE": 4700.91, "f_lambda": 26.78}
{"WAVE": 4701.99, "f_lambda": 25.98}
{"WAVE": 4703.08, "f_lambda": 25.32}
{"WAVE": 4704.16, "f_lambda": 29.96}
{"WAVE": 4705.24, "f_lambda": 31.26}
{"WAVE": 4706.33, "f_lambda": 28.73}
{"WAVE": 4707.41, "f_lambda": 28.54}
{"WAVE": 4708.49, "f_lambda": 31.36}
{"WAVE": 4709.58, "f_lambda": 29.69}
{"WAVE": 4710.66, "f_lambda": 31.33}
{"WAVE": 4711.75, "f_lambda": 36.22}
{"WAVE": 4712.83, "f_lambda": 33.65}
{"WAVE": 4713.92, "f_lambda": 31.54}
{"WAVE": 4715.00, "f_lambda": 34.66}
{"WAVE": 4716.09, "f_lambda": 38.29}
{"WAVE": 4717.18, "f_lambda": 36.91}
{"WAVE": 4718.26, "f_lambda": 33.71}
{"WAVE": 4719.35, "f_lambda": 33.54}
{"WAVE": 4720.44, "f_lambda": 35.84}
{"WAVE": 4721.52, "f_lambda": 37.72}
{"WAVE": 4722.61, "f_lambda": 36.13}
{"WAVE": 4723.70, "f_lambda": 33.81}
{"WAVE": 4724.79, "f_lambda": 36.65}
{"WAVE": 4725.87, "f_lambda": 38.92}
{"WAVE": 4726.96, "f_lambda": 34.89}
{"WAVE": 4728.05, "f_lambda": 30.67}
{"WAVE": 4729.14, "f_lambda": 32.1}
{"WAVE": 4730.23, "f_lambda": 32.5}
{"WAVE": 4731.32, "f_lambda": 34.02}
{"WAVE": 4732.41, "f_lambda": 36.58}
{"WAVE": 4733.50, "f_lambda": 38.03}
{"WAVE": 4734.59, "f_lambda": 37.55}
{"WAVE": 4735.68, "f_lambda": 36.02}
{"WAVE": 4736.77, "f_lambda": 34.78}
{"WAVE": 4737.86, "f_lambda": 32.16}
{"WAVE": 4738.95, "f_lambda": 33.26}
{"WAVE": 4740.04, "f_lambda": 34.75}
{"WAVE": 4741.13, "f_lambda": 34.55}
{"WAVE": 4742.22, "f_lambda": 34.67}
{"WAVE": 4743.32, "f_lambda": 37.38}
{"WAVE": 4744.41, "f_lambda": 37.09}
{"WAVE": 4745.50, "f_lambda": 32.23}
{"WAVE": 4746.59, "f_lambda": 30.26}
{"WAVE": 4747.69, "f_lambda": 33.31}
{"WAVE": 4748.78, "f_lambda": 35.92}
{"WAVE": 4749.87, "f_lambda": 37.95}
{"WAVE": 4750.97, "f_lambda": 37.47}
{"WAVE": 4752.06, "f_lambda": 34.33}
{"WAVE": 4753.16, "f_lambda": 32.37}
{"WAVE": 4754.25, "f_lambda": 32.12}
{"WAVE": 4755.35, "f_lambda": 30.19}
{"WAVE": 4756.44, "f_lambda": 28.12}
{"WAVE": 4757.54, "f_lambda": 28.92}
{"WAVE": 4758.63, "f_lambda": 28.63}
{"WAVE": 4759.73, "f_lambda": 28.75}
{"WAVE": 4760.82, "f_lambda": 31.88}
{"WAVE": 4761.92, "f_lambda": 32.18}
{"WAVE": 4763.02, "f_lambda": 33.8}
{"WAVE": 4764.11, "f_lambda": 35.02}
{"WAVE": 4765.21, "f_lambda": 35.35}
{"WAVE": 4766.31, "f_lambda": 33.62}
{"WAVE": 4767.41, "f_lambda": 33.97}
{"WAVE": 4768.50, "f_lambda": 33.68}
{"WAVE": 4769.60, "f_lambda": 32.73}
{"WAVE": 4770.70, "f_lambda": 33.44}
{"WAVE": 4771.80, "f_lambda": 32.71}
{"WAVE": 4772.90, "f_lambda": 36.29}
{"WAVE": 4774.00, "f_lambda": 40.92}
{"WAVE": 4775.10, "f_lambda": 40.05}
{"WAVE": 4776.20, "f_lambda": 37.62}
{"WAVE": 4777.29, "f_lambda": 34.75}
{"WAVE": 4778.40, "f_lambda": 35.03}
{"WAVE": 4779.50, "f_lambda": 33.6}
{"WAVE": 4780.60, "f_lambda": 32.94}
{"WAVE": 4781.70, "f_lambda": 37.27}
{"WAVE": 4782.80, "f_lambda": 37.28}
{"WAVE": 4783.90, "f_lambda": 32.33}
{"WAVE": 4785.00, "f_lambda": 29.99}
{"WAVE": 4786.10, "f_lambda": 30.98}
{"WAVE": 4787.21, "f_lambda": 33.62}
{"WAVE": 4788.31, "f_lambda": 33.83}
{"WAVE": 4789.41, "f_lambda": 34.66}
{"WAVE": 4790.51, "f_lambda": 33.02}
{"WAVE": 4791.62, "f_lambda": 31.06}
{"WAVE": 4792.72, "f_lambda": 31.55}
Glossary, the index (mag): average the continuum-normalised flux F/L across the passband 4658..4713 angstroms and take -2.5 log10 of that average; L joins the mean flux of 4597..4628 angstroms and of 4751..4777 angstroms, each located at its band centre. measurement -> 0.02 mag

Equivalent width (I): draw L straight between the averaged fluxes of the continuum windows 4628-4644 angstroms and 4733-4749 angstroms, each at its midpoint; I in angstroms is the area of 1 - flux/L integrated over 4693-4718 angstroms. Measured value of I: 2.6 angstroms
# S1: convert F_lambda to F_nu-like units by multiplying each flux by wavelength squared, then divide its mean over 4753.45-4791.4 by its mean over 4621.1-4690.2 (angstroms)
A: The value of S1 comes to 1.1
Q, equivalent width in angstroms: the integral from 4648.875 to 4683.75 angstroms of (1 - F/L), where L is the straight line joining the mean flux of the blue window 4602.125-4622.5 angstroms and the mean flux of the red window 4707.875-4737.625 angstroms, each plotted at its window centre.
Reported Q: 1.3 angstroms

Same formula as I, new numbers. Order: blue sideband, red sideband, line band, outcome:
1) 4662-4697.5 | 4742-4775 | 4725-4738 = -0.6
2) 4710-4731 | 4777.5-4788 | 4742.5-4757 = 0.2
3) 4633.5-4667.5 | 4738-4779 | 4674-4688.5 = -0.2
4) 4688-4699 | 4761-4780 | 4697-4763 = 1.7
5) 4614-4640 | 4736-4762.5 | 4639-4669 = 0.7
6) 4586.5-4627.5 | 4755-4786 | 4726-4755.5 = -0.9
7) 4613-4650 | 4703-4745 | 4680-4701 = 0.3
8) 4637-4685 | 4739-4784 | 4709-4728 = -0.8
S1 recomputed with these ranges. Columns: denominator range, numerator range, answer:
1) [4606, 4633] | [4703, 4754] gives 1.09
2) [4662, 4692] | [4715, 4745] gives 1.07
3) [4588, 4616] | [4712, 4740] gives 1.10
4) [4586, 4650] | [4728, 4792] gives 1.09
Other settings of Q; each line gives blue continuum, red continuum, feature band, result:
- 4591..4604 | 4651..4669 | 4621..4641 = -0.18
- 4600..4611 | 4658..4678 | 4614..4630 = 1.23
